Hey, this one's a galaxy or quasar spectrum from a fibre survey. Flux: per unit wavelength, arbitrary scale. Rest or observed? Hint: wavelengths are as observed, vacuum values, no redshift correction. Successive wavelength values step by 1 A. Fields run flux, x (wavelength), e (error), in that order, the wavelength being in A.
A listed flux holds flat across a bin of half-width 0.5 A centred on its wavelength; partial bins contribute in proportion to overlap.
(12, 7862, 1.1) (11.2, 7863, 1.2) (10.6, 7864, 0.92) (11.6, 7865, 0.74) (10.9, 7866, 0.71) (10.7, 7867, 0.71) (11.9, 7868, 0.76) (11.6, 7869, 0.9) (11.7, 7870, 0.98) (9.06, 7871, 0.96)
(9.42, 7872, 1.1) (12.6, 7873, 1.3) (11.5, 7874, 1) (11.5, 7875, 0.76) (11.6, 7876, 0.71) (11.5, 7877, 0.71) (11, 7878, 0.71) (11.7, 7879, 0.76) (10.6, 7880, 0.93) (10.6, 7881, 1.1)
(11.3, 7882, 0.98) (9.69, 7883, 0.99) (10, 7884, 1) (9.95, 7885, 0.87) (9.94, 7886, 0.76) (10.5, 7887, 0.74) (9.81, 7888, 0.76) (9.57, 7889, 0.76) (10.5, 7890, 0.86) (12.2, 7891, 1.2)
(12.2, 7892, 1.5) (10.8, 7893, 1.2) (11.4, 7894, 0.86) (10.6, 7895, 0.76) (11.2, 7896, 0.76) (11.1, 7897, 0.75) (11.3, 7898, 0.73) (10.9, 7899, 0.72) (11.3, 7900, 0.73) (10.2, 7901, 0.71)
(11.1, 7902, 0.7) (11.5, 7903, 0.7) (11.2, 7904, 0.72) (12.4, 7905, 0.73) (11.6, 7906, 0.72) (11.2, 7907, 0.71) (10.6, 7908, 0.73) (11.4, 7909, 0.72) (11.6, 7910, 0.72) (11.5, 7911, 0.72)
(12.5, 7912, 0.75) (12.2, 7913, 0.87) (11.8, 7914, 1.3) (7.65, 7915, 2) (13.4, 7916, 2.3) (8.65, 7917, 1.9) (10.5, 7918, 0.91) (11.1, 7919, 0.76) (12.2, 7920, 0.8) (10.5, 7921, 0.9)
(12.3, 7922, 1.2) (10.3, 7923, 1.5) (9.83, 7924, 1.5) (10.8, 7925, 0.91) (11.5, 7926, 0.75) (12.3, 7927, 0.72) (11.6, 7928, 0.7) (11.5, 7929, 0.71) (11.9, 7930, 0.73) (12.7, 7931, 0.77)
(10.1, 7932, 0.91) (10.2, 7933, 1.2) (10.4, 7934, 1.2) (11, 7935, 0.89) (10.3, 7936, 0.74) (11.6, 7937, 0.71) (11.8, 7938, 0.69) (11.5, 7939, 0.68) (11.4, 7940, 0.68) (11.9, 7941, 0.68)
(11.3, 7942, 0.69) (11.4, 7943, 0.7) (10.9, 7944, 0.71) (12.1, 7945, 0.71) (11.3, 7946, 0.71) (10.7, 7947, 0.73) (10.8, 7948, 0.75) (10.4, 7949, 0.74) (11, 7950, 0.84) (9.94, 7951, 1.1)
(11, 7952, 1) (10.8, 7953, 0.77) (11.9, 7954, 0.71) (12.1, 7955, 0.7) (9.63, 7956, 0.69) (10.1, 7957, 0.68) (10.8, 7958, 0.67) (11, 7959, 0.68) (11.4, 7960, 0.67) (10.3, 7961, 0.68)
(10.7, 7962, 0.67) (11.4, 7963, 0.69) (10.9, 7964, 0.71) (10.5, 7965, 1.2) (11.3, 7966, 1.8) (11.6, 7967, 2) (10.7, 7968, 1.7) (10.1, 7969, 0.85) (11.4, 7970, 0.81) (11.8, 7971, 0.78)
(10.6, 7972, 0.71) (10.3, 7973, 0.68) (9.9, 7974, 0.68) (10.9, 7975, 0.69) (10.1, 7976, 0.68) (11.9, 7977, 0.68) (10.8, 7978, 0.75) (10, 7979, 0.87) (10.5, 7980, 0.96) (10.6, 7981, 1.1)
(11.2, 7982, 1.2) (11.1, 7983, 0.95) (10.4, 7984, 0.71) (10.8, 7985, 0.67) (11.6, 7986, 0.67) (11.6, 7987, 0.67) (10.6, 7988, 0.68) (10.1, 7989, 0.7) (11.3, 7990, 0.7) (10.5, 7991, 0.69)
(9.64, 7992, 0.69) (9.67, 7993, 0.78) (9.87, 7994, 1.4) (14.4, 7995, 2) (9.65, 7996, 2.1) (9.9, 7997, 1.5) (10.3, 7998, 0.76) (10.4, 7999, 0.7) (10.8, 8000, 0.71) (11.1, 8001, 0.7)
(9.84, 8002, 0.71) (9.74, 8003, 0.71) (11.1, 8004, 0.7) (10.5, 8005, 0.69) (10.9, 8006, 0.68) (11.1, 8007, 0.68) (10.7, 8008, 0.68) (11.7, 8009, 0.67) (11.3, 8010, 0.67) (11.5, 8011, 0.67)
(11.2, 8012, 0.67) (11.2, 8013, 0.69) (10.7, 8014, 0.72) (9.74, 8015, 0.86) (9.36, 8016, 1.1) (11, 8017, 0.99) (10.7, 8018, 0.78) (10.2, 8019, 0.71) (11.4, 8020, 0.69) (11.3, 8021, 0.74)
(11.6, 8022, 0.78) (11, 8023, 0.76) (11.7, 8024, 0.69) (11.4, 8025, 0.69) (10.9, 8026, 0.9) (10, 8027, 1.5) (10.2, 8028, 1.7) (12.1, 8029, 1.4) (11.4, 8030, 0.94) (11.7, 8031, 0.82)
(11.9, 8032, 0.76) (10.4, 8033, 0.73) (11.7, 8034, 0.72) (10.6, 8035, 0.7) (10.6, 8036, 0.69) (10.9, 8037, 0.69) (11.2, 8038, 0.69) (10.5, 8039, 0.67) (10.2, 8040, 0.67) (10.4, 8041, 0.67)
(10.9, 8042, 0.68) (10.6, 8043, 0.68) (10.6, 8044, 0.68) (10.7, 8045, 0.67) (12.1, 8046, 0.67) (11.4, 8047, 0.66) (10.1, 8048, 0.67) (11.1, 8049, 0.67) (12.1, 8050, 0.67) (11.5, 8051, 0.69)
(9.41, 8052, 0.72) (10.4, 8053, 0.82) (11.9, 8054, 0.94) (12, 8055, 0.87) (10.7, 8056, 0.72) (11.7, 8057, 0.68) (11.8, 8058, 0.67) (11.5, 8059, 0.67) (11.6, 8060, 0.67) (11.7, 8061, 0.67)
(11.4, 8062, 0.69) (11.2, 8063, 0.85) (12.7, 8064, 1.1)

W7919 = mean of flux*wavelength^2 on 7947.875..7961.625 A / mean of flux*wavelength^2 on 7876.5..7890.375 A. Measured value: 1.0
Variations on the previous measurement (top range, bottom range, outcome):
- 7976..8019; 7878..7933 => 0.99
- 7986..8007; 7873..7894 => 1.01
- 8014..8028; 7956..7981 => 1.01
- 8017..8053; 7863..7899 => 1.04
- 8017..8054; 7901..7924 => 1.01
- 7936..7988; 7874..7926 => 1.01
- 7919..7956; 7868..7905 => 1.04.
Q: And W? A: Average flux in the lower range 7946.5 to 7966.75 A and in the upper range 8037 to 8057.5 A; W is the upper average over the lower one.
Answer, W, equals 1.01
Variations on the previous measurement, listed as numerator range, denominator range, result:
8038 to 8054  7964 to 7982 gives 1.01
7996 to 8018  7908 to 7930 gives 0.95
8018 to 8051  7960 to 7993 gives 1.02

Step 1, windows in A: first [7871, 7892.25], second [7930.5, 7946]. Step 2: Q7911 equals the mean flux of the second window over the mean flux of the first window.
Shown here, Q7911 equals 1.04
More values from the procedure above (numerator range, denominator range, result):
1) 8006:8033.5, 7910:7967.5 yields 0.99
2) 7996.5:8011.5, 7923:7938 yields 0.96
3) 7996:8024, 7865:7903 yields 0.98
